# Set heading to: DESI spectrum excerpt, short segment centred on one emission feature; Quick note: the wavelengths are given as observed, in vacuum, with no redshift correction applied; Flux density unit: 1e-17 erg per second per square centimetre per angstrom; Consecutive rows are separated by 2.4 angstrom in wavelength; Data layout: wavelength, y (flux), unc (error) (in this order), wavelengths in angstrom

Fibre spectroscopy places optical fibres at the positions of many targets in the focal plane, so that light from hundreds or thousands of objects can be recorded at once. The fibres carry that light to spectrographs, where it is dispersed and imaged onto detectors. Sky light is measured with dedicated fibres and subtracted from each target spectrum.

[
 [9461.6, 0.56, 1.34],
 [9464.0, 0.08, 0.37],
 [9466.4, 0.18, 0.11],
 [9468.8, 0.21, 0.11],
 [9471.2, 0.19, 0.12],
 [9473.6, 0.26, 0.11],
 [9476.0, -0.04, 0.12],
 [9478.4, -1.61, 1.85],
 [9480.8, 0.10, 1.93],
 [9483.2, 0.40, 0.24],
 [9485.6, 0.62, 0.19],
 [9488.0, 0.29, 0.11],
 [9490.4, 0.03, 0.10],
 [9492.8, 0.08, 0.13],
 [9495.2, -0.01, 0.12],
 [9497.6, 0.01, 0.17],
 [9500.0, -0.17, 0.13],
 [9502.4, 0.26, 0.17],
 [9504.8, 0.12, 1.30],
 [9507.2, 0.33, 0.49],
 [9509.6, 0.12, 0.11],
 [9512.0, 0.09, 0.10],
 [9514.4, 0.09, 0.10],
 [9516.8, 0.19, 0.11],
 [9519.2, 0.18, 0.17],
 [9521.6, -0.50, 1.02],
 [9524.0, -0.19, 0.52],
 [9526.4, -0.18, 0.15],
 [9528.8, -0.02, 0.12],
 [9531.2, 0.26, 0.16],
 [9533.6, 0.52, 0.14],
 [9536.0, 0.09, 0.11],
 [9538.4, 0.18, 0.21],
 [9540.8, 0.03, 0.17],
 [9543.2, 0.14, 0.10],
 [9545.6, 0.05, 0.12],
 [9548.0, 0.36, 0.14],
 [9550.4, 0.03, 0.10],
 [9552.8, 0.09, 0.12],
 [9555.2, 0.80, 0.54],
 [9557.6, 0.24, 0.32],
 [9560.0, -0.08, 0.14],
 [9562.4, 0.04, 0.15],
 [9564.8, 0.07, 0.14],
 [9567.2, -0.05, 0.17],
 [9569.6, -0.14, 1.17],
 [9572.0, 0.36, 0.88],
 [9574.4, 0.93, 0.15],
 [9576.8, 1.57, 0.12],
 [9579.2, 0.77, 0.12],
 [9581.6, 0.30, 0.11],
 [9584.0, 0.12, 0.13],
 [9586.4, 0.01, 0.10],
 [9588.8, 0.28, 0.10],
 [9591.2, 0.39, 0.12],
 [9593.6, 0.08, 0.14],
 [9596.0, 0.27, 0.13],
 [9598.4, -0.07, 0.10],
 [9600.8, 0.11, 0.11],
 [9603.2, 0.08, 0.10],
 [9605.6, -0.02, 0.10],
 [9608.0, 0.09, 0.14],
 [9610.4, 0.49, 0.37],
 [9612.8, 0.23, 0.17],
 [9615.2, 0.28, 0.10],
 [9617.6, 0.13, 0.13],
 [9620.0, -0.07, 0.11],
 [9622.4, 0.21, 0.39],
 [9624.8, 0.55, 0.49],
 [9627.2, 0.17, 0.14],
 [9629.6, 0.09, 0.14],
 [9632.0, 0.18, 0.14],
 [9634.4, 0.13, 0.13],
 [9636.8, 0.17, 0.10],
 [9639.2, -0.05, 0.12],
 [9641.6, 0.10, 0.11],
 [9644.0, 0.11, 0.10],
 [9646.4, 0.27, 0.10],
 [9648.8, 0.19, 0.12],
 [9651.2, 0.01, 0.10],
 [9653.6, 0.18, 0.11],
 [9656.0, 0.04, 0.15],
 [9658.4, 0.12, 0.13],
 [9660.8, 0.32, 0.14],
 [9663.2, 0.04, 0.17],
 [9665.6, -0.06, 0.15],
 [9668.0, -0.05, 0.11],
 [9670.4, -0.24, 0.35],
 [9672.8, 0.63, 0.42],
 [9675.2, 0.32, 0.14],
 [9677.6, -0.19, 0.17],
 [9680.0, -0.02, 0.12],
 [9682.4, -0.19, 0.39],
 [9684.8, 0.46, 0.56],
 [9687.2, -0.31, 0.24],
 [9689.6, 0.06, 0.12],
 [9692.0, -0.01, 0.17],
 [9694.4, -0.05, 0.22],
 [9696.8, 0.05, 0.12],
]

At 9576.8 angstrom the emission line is [O III] 5007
